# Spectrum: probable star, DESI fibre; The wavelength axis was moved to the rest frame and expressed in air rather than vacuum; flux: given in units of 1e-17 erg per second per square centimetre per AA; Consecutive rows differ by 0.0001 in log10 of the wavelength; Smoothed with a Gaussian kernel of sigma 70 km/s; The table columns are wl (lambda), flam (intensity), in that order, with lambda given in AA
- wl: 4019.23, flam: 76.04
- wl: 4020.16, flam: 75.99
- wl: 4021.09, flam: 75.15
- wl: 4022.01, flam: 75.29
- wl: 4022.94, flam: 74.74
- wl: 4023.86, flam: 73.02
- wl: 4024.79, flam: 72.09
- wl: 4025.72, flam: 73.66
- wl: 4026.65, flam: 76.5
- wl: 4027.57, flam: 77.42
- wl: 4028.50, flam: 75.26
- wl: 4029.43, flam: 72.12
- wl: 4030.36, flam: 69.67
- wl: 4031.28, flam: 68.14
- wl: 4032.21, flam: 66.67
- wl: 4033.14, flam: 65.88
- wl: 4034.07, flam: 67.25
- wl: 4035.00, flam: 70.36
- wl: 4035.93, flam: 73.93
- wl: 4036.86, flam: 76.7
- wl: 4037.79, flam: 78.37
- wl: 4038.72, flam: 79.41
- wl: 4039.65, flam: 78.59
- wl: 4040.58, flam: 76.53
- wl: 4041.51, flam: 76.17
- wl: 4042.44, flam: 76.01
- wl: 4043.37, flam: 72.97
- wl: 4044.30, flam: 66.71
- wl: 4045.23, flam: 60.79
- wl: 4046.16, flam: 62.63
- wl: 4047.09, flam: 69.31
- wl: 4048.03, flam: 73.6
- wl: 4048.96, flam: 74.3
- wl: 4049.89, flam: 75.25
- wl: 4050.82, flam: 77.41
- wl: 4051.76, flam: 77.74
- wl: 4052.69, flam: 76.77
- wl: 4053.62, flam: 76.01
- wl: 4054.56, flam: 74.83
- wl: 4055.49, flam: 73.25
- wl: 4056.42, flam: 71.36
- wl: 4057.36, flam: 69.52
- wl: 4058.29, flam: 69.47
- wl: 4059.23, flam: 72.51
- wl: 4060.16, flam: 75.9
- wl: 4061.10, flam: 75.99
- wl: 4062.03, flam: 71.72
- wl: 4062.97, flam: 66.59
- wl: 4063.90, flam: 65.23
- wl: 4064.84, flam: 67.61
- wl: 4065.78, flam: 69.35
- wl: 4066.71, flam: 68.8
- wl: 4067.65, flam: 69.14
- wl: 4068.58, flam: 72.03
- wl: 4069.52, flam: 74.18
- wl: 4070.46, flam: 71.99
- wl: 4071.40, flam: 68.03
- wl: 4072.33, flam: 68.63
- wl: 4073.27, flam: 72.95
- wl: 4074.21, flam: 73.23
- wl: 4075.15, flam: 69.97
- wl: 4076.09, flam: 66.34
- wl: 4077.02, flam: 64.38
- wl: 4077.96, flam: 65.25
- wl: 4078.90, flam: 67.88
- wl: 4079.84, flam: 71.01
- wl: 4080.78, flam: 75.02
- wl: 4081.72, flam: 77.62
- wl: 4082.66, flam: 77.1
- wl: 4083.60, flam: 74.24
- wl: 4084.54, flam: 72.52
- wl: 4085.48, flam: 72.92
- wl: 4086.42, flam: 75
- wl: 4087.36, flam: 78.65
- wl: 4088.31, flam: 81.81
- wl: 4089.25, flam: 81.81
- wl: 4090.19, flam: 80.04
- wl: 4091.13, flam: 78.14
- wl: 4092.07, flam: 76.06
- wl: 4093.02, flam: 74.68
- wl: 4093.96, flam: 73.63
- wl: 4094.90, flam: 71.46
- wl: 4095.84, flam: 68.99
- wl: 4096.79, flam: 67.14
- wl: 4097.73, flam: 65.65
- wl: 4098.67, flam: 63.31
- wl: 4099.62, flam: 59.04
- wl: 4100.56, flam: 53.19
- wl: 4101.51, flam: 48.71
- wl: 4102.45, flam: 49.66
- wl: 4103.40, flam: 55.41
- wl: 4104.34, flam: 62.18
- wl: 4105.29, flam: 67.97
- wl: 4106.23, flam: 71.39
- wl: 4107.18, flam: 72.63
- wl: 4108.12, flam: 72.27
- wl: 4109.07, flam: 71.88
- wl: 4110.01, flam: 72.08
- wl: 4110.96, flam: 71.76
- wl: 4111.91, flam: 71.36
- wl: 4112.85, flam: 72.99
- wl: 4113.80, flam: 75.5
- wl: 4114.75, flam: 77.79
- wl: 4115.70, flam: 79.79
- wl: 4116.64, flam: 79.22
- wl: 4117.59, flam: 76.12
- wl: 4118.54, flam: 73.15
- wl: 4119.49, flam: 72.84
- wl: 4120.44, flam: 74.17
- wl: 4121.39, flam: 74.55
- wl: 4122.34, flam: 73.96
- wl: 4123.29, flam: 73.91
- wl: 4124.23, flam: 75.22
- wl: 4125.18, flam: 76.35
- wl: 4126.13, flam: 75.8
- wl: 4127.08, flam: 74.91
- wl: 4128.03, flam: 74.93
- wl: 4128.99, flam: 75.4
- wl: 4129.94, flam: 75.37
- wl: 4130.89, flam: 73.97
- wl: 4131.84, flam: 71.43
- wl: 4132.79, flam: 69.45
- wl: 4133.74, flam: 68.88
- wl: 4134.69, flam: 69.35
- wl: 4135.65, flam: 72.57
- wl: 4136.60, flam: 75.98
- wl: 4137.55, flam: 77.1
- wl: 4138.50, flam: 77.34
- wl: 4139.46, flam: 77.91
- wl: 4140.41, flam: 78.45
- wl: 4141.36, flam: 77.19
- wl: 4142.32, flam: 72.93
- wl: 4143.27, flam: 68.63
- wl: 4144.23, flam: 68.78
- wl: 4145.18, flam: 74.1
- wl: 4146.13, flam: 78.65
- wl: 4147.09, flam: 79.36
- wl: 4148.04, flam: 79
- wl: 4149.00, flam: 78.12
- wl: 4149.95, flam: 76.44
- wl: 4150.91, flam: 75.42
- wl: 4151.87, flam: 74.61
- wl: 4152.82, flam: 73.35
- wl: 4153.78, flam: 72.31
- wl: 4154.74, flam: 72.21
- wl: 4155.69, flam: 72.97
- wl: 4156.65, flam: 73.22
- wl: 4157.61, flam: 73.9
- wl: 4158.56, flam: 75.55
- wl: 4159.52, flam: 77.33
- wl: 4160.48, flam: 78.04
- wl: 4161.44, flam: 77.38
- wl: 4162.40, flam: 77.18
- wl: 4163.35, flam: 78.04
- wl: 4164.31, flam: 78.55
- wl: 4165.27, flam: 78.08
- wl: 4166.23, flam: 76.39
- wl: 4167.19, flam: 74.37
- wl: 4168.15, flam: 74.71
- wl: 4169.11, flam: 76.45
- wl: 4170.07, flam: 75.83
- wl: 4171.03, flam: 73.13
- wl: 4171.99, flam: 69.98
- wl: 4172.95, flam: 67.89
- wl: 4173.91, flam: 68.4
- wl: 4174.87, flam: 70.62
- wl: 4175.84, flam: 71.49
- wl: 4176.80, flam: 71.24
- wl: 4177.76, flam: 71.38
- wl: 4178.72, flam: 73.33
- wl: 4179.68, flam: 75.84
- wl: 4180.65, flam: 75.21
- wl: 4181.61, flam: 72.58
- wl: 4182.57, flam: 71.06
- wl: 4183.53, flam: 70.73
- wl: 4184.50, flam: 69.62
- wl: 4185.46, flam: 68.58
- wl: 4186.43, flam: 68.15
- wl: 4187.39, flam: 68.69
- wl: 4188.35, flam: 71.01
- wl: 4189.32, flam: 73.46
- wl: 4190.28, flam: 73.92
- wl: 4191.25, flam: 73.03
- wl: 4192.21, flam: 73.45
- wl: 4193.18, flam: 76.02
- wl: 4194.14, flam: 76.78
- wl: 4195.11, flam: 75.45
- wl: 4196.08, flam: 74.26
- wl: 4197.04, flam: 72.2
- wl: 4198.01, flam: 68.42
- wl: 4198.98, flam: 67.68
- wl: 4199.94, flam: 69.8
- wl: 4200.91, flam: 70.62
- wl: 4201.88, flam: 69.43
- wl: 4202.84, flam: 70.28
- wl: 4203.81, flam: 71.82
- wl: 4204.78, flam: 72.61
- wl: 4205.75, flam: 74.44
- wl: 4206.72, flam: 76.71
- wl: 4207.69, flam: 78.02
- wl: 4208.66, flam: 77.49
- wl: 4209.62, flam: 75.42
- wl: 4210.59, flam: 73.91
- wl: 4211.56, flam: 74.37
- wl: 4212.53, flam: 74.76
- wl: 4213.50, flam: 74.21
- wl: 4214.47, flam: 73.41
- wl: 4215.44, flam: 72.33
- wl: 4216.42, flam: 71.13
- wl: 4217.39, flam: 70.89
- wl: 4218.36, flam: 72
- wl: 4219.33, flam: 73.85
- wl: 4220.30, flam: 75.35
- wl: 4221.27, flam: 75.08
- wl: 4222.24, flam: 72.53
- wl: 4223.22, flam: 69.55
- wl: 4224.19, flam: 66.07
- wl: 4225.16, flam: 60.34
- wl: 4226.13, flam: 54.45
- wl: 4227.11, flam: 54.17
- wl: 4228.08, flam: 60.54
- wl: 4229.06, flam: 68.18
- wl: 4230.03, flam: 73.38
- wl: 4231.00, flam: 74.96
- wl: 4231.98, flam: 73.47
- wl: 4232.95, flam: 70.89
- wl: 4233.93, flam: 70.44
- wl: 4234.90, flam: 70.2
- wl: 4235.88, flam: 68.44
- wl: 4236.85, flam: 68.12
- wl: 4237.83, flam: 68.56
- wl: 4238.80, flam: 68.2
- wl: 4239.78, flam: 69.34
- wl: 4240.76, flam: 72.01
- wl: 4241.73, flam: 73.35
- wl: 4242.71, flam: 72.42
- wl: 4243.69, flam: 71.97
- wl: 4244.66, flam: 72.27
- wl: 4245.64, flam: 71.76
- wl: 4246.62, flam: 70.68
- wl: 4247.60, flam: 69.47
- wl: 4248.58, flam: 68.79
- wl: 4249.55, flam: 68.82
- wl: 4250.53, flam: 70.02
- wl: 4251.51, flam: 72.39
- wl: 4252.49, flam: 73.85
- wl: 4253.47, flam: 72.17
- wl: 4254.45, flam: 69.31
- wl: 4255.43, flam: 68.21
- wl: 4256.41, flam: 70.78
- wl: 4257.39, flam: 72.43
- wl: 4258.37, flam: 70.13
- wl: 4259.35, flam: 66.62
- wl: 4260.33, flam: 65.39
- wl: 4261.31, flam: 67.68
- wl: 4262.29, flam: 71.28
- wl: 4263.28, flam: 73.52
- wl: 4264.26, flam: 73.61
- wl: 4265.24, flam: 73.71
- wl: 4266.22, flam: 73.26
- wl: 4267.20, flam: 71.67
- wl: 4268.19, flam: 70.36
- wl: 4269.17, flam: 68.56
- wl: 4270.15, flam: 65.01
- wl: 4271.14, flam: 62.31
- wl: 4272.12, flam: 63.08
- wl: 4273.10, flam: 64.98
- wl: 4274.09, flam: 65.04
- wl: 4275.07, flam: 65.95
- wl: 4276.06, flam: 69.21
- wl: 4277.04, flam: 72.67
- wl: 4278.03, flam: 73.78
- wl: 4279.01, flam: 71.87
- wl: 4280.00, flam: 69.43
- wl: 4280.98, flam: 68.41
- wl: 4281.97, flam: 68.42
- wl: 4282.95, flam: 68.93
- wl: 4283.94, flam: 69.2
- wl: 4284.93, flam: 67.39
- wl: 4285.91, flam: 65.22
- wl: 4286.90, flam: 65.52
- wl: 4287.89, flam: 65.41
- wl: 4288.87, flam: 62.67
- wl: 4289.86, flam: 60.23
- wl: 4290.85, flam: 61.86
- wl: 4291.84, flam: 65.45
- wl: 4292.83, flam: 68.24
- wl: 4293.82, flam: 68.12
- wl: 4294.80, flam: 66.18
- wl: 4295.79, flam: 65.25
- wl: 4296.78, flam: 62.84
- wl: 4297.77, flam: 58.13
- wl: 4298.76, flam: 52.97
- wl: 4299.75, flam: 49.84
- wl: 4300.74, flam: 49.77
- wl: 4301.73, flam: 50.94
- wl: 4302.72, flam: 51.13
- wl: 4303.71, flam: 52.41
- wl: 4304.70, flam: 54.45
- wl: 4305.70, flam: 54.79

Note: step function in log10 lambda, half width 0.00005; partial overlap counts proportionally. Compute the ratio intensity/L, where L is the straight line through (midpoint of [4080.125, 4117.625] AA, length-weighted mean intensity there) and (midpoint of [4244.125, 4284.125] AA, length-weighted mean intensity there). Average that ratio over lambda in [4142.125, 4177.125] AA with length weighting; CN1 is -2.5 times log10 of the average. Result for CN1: -0.06 mag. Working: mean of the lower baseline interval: 71.1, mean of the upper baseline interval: 69.6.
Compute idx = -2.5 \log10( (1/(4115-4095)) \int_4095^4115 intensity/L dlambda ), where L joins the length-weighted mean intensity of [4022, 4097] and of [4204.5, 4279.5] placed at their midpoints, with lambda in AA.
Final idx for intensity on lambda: 0.09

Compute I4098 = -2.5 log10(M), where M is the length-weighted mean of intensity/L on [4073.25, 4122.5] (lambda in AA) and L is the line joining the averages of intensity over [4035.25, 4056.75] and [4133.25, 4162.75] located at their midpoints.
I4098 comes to 0.05 mag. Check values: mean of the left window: 73.9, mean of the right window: 75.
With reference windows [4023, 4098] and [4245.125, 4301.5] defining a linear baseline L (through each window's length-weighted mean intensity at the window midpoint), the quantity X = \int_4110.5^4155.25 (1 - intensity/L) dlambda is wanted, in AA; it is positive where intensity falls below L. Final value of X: -2.5 AA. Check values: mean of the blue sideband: 72.5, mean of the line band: 74.7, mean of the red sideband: 67.2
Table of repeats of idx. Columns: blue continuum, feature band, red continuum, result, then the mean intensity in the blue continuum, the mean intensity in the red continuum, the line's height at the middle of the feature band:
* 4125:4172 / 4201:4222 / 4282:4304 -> -0.07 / 75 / 61.5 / 69.1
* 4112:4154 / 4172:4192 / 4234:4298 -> 0.02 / 74.8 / 68.7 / 72.6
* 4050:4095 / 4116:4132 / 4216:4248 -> -0.05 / 72.9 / 69.5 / 71.8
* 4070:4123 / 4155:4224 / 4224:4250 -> -0.06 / 71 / 68.6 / 69.4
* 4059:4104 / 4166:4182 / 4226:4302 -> -0.06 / 70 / 67.6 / 68.8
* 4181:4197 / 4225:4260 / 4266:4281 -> 0.01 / 72.4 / 68.4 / 69.8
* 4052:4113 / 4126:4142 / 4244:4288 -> -0.06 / 70.5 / 69.3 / 70.1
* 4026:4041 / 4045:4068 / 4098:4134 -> 0.02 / 73.3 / 70.5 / 72.5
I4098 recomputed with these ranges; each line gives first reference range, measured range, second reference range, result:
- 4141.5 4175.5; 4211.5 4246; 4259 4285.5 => 0.017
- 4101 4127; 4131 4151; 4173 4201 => -0.048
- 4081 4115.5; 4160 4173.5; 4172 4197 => -0.054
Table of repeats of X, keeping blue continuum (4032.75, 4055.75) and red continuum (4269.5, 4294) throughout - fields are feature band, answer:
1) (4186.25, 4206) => -0.84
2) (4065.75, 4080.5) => 0.57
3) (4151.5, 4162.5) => -0.72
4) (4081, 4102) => 0.15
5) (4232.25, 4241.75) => -0.27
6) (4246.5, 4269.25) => -1.08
